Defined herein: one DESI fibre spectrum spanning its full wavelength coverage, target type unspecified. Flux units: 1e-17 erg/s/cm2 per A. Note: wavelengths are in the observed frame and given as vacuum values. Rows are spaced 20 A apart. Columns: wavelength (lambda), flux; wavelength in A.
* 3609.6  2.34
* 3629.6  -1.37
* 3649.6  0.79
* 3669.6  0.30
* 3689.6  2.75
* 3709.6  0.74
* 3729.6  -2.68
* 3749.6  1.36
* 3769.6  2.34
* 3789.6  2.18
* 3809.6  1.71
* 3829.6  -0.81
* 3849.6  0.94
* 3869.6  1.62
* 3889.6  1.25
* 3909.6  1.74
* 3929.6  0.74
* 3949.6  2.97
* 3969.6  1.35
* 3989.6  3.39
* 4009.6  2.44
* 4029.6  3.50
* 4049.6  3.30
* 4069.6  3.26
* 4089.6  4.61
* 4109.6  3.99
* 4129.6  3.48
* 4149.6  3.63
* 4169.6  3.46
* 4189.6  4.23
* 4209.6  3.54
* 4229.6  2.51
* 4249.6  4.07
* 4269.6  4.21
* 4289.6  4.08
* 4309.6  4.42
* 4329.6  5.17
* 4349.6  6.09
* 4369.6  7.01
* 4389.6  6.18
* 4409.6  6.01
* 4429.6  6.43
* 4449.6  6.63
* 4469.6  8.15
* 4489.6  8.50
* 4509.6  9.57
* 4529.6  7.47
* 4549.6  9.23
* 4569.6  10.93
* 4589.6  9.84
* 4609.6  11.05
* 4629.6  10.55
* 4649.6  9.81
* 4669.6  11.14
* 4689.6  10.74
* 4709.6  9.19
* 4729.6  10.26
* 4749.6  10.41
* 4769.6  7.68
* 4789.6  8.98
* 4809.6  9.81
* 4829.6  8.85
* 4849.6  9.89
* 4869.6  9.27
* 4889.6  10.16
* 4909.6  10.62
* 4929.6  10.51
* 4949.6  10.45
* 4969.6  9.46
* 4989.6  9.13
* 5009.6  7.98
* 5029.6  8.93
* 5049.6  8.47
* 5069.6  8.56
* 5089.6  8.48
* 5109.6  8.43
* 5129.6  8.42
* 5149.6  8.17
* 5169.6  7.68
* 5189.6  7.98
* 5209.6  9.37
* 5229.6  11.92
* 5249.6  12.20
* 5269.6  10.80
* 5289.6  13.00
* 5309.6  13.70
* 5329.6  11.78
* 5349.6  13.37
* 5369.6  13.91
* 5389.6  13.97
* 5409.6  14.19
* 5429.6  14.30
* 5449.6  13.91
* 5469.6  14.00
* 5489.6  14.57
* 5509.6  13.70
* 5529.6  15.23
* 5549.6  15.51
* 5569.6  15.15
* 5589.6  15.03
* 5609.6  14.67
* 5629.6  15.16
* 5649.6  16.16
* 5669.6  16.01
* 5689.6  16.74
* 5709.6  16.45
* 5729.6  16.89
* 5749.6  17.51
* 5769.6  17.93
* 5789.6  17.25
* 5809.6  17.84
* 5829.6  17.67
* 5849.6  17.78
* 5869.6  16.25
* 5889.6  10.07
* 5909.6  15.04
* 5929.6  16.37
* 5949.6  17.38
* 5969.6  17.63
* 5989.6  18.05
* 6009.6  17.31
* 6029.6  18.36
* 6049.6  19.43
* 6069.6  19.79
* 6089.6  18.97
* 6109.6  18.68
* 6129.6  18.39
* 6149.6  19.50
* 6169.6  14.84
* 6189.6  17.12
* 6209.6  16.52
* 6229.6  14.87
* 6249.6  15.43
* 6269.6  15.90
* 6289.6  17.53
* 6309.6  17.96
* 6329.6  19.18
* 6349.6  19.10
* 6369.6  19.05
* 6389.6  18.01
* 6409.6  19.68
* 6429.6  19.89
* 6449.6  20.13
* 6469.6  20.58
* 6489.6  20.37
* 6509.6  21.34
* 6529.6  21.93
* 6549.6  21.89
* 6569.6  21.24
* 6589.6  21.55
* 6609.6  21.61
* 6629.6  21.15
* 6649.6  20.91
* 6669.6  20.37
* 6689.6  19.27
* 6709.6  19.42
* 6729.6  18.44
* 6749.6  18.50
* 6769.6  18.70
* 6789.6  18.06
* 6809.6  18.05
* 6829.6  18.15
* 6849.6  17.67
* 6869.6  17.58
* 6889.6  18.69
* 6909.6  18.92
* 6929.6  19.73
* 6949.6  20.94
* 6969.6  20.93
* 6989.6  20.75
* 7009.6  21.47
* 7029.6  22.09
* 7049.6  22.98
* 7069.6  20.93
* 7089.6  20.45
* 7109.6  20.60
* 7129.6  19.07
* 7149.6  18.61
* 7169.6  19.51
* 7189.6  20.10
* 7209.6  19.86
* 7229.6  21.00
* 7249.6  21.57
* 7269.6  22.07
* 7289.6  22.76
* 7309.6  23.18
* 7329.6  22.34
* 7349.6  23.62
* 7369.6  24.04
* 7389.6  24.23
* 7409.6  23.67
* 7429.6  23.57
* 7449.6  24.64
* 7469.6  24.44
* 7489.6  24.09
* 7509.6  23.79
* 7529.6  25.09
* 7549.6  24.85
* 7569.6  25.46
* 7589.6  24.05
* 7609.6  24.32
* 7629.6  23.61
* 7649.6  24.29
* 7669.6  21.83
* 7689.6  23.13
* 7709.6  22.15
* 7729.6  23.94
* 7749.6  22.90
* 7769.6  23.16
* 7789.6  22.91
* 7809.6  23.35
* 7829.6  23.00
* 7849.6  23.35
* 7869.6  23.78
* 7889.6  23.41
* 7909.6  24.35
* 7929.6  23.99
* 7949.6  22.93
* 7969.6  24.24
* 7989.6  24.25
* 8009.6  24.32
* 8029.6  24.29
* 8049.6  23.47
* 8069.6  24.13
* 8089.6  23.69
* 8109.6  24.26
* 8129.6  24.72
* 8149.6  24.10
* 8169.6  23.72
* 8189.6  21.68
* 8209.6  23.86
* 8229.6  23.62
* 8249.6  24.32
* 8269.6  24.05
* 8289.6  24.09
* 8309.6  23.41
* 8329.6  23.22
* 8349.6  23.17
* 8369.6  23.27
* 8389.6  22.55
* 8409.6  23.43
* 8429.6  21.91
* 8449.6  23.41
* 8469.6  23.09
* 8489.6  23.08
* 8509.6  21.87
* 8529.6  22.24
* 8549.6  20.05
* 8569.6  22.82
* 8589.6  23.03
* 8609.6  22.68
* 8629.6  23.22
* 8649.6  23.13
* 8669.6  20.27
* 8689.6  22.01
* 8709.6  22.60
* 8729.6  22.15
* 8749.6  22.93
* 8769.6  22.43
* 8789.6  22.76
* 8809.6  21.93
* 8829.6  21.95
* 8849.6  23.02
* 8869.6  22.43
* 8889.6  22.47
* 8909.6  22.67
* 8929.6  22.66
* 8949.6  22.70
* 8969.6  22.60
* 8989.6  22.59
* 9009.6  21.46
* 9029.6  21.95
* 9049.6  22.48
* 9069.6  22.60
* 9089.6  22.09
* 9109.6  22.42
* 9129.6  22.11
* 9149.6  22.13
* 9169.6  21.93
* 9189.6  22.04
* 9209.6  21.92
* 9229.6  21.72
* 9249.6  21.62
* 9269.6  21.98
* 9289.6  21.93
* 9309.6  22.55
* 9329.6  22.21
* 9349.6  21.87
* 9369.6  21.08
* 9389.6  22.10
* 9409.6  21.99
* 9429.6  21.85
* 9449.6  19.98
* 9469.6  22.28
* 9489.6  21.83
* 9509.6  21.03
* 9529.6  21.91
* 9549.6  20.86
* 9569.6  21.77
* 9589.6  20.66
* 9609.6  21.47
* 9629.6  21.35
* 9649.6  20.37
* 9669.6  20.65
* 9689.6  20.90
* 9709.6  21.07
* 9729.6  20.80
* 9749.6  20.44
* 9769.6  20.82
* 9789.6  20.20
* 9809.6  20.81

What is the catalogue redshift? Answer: 0.000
